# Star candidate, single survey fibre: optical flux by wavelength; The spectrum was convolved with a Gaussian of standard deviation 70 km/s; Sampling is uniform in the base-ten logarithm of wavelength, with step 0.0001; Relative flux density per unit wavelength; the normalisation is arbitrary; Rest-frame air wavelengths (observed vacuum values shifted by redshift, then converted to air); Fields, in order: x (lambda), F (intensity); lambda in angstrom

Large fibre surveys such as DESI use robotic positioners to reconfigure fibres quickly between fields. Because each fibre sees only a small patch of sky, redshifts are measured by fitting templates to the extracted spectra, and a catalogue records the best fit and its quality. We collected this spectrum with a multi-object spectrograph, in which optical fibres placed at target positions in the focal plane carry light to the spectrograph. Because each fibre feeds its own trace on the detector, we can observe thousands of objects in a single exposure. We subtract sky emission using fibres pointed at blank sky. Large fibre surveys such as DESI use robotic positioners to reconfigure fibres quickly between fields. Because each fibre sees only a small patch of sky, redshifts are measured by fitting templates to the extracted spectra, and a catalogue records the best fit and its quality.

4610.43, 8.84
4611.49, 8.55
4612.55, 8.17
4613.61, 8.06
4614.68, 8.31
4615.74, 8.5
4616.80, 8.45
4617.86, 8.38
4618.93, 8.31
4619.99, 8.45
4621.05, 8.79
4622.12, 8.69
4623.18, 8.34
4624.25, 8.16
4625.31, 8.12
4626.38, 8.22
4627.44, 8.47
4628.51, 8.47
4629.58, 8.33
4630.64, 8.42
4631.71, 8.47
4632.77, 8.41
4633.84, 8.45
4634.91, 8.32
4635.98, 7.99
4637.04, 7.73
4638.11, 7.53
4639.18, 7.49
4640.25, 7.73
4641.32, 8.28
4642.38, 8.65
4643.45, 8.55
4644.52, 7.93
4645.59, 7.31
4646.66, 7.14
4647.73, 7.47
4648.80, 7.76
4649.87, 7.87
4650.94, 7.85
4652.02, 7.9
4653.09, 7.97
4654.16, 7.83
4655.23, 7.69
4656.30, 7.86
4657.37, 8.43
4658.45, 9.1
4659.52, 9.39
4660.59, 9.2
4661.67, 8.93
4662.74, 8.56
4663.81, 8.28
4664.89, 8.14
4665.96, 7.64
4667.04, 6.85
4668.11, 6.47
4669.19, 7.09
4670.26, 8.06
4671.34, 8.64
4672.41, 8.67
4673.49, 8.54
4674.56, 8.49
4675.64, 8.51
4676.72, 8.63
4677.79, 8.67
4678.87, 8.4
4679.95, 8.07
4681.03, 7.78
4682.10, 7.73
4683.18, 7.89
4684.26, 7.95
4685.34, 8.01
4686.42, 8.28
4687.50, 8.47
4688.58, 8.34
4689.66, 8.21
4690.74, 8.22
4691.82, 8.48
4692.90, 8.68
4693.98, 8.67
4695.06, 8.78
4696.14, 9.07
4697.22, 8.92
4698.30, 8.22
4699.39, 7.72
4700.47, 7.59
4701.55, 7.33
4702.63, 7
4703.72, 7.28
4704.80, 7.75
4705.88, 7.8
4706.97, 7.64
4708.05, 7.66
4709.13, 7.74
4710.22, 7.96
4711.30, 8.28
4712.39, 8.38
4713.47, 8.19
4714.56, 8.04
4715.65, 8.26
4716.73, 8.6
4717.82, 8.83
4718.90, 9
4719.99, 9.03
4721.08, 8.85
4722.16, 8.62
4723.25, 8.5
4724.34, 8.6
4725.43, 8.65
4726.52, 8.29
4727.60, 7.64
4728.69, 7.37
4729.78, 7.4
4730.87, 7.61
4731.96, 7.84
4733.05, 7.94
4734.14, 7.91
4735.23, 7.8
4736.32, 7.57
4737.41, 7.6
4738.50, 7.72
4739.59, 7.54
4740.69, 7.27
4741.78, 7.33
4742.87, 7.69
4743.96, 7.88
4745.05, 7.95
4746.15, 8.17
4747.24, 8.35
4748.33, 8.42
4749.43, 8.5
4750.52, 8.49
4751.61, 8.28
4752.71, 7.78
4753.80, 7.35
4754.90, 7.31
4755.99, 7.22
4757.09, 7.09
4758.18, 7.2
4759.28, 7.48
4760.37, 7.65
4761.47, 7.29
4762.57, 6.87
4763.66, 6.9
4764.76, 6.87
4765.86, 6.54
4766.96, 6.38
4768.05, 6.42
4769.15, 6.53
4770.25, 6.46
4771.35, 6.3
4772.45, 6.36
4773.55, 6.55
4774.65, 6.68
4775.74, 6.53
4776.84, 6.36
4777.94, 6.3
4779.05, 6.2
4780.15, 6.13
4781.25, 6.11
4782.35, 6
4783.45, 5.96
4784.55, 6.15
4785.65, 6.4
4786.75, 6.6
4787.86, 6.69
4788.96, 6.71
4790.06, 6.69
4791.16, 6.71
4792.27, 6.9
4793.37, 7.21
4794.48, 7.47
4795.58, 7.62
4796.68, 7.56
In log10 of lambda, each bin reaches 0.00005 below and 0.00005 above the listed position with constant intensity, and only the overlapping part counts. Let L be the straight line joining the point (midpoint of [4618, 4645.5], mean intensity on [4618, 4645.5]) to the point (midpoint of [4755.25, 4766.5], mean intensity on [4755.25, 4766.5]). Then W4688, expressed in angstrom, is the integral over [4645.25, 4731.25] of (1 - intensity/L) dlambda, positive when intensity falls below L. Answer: -4.5 angstrom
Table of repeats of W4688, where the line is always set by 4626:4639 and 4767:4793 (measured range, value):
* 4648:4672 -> -0.6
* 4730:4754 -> -3.4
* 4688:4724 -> -4.5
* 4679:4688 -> -0.5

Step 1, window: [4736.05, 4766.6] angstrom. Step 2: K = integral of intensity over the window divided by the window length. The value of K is 7.57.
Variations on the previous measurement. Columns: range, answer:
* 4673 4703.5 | 8.23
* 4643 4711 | 8.08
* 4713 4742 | 8.08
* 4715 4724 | 8.7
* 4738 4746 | 7.65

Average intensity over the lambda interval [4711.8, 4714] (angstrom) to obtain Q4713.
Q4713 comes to 8.29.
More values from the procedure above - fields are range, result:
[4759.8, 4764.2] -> 7.19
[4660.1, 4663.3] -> 8.89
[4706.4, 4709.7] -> 7.67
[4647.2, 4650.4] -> 7.7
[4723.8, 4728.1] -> 8.31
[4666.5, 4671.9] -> 7.43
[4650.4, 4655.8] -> 7.85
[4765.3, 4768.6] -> 6.45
